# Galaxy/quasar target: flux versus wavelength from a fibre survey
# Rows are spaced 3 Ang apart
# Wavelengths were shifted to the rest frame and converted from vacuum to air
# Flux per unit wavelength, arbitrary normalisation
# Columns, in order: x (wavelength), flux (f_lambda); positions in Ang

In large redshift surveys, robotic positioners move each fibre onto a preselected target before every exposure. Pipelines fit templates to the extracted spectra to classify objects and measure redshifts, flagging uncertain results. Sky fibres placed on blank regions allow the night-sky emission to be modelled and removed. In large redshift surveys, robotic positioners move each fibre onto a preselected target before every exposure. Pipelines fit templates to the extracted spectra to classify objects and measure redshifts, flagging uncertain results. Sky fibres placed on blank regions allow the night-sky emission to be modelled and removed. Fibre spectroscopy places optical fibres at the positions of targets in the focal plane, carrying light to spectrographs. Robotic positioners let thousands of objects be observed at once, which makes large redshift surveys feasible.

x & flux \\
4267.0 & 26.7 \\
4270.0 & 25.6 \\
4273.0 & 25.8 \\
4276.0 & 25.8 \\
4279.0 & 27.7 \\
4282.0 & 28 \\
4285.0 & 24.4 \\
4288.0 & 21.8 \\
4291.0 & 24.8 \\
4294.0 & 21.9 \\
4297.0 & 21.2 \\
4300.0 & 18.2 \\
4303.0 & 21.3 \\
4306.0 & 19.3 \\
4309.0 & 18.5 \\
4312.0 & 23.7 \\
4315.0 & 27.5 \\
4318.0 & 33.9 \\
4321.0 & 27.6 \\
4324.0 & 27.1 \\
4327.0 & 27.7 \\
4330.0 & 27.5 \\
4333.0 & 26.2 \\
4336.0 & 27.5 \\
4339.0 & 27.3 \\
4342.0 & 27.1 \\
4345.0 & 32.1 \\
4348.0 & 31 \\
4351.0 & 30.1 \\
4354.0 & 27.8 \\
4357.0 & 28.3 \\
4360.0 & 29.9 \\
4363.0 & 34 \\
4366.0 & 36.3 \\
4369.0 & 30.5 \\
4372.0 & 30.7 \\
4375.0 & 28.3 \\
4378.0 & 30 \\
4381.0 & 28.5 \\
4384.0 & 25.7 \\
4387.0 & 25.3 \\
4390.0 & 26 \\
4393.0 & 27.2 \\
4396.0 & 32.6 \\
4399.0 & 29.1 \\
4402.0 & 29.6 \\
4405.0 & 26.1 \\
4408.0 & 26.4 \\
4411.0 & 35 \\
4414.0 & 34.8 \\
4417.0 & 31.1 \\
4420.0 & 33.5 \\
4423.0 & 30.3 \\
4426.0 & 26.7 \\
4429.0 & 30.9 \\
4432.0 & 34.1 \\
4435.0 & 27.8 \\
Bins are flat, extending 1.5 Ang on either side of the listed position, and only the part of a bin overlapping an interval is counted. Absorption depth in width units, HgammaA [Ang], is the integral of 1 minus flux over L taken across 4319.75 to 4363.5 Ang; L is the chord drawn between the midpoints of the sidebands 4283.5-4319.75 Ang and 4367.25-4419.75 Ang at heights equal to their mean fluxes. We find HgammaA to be -4.8 Ang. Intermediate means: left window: 23.1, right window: 29.4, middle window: 28.6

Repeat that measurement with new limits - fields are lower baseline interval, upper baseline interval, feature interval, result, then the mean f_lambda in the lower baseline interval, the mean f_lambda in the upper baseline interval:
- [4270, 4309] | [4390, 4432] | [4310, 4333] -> -2.25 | 23.2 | 30.2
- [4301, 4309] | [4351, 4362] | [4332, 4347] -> -1.23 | 19.8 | 29.1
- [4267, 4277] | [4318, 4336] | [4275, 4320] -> 4.83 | 25.9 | 27.8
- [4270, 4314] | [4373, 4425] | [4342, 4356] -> -1.79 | 23.2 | 29.4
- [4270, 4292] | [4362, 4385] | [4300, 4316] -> 3.24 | 25.5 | 30.5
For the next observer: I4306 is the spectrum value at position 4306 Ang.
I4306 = 19.3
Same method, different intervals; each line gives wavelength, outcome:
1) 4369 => 30.5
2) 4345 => 32.1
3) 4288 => 21.8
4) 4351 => 30.1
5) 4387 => 25.3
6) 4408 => 26.4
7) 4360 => 29.9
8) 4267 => 26.7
